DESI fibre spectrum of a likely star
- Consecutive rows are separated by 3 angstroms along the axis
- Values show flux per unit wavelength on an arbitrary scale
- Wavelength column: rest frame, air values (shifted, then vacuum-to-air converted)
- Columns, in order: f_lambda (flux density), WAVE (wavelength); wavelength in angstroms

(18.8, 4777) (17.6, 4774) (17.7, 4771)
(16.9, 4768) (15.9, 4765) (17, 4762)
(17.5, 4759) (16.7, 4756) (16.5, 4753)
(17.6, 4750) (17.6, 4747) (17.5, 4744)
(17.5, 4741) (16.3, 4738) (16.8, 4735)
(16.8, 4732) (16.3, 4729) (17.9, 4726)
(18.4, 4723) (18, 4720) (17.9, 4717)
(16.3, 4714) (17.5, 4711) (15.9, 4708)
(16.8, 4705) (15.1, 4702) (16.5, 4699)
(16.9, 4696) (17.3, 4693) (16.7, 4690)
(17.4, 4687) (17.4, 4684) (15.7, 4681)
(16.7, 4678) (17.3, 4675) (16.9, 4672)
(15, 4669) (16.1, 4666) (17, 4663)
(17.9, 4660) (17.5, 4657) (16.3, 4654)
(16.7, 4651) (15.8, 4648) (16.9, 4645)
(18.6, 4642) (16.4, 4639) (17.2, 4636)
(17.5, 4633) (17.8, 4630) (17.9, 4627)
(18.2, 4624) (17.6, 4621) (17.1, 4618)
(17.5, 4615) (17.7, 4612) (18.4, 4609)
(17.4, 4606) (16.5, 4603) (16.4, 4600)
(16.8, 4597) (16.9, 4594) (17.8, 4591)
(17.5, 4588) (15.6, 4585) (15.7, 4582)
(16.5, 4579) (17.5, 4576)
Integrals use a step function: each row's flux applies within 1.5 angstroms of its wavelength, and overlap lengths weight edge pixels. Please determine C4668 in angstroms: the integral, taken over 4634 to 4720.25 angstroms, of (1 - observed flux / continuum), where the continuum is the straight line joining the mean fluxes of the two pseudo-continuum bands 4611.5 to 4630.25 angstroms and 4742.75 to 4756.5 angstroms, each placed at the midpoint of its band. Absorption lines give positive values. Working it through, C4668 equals 3.3 angstroms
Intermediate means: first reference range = 17.7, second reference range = 17.2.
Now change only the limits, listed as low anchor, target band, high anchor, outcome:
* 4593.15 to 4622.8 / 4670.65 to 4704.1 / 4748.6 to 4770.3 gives 0.7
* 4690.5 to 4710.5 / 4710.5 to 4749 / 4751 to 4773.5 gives -1.4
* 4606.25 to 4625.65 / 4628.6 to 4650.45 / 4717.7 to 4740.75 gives 0.6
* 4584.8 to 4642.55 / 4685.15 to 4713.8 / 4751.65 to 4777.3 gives 0.9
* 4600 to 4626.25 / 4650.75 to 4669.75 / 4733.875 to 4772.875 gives 0.7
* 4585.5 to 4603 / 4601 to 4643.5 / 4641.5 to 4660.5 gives -1.5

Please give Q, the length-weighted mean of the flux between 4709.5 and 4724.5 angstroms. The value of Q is 17.6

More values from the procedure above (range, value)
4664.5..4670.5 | 15.6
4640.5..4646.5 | 17.8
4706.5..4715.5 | 16.6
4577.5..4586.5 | 15.9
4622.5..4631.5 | 18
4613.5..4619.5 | 17.3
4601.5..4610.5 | 17.4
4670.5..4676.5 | 17.1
